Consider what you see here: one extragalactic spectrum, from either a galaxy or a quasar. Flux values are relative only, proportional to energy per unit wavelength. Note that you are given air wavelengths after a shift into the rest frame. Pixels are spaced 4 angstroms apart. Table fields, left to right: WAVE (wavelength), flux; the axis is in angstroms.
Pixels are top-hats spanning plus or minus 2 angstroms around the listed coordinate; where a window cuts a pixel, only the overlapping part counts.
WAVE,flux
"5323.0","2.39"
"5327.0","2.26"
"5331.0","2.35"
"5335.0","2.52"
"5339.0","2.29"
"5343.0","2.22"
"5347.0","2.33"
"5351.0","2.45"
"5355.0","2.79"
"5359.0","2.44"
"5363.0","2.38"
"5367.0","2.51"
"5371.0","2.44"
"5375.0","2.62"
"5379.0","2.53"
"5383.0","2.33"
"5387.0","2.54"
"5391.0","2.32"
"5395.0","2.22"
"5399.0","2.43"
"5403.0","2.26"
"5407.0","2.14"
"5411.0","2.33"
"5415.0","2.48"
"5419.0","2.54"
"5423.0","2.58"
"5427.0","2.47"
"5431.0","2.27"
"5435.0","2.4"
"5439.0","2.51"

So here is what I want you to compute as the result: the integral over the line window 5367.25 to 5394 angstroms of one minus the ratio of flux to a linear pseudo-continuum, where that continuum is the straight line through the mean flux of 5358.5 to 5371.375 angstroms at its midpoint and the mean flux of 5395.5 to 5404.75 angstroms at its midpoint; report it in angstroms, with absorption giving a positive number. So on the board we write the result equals -0.7 angstroms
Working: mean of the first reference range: 2.44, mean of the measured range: 2.46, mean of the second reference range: 2.33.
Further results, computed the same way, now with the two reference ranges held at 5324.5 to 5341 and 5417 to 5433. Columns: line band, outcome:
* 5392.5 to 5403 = 0.52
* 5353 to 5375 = -1.19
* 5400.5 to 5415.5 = 0.96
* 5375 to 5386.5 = -0.31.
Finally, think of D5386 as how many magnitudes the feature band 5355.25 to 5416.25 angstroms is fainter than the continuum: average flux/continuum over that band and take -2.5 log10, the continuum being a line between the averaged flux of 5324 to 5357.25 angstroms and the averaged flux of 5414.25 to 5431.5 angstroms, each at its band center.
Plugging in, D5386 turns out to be 0.02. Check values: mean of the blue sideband 2.4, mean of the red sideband 2.48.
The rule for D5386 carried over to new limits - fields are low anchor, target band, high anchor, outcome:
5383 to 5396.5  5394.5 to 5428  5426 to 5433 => -0.01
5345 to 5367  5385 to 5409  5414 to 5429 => 0.08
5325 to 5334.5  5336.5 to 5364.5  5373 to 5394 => -0.01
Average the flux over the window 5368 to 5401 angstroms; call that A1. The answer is 2.43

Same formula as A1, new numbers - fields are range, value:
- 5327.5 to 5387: 2.44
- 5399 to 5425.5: 2.39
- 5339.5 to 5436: 2.42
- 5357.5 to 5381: 2.49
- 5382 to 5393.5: 2.39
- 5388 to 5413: 2.29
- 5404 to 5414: 2.26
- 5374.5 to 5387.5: 2.49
